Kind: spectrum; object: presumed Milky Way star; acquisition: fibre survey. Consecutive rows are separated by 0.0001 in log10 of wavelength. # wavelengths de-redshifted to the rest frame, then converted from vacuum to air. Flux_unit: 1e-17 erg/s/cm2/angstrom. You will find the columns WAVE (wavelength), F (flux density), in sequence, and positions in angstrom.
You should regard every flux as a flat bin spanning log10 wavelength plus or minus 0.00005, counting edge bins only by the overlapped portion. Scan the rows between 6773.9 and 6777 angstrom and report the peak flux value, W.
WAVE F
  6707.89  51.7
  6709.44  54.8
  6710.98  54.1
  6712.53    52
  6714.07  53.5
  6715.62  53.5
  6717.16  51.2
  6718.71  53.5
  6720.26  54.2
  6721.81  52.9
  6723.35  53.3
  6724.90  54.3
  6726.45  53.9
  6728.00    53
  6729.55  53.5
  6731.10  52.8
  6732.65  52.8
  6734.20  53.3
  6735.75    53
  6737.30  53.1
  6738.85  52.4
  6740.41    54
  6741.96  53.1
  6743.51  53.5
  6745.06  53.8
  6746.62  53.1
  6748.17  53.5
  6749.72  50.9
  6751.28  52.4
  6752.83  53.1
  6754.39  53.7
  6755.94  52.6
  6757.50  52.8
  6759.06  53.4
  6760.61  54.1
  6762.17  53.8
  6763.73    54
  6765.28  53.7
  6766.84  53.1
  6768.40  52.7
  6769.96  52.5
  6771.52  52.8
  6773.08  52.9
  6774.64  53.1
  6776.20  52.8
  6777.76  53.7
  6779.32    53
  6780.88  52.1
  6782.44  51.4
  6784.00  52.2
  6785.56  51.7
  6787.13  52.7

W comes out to 53.1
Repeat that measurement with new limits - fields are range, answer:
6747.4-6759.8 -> 53.7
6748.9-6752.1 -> 52.4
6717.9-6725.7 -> 54.3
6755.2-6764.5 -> 54.1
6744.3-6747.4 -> 53.8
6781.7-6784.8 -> 52.2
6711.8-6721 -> 54.2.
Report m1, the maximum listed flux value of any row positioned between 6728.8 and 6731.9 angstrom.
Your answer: 53.5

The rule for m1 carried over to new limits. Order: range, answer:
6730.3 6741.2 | 54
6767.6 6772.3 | 52.8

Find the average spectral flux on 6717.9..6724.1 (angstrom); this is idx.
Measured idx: 53.5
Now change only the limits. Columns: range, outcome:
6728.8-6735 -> 53.1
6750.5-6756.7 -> 53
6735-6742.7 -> 53.1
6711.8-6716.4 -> 53.1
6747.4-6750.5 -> 52.2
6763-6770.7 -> 53.2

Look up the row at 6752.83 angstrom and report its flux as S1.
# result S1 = 53.1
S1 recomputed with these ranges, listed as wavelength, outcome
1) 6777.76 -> 53.7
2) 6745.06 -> 53.8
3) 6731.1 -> 52.8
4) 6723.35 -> 53.3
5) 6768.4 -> 52.7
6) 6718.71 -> 53.5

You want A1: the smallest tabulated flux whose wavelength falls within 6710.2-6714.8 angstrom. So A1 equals 52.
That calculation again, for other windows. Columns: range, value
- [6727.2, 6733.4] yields 52.8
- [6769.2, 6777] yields 52.5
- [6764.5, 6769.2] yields 52.7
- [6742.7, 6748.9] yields 53.1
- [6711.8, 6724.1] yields 51.2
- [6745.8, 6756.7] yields 50.9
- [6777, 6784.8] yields 51.4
